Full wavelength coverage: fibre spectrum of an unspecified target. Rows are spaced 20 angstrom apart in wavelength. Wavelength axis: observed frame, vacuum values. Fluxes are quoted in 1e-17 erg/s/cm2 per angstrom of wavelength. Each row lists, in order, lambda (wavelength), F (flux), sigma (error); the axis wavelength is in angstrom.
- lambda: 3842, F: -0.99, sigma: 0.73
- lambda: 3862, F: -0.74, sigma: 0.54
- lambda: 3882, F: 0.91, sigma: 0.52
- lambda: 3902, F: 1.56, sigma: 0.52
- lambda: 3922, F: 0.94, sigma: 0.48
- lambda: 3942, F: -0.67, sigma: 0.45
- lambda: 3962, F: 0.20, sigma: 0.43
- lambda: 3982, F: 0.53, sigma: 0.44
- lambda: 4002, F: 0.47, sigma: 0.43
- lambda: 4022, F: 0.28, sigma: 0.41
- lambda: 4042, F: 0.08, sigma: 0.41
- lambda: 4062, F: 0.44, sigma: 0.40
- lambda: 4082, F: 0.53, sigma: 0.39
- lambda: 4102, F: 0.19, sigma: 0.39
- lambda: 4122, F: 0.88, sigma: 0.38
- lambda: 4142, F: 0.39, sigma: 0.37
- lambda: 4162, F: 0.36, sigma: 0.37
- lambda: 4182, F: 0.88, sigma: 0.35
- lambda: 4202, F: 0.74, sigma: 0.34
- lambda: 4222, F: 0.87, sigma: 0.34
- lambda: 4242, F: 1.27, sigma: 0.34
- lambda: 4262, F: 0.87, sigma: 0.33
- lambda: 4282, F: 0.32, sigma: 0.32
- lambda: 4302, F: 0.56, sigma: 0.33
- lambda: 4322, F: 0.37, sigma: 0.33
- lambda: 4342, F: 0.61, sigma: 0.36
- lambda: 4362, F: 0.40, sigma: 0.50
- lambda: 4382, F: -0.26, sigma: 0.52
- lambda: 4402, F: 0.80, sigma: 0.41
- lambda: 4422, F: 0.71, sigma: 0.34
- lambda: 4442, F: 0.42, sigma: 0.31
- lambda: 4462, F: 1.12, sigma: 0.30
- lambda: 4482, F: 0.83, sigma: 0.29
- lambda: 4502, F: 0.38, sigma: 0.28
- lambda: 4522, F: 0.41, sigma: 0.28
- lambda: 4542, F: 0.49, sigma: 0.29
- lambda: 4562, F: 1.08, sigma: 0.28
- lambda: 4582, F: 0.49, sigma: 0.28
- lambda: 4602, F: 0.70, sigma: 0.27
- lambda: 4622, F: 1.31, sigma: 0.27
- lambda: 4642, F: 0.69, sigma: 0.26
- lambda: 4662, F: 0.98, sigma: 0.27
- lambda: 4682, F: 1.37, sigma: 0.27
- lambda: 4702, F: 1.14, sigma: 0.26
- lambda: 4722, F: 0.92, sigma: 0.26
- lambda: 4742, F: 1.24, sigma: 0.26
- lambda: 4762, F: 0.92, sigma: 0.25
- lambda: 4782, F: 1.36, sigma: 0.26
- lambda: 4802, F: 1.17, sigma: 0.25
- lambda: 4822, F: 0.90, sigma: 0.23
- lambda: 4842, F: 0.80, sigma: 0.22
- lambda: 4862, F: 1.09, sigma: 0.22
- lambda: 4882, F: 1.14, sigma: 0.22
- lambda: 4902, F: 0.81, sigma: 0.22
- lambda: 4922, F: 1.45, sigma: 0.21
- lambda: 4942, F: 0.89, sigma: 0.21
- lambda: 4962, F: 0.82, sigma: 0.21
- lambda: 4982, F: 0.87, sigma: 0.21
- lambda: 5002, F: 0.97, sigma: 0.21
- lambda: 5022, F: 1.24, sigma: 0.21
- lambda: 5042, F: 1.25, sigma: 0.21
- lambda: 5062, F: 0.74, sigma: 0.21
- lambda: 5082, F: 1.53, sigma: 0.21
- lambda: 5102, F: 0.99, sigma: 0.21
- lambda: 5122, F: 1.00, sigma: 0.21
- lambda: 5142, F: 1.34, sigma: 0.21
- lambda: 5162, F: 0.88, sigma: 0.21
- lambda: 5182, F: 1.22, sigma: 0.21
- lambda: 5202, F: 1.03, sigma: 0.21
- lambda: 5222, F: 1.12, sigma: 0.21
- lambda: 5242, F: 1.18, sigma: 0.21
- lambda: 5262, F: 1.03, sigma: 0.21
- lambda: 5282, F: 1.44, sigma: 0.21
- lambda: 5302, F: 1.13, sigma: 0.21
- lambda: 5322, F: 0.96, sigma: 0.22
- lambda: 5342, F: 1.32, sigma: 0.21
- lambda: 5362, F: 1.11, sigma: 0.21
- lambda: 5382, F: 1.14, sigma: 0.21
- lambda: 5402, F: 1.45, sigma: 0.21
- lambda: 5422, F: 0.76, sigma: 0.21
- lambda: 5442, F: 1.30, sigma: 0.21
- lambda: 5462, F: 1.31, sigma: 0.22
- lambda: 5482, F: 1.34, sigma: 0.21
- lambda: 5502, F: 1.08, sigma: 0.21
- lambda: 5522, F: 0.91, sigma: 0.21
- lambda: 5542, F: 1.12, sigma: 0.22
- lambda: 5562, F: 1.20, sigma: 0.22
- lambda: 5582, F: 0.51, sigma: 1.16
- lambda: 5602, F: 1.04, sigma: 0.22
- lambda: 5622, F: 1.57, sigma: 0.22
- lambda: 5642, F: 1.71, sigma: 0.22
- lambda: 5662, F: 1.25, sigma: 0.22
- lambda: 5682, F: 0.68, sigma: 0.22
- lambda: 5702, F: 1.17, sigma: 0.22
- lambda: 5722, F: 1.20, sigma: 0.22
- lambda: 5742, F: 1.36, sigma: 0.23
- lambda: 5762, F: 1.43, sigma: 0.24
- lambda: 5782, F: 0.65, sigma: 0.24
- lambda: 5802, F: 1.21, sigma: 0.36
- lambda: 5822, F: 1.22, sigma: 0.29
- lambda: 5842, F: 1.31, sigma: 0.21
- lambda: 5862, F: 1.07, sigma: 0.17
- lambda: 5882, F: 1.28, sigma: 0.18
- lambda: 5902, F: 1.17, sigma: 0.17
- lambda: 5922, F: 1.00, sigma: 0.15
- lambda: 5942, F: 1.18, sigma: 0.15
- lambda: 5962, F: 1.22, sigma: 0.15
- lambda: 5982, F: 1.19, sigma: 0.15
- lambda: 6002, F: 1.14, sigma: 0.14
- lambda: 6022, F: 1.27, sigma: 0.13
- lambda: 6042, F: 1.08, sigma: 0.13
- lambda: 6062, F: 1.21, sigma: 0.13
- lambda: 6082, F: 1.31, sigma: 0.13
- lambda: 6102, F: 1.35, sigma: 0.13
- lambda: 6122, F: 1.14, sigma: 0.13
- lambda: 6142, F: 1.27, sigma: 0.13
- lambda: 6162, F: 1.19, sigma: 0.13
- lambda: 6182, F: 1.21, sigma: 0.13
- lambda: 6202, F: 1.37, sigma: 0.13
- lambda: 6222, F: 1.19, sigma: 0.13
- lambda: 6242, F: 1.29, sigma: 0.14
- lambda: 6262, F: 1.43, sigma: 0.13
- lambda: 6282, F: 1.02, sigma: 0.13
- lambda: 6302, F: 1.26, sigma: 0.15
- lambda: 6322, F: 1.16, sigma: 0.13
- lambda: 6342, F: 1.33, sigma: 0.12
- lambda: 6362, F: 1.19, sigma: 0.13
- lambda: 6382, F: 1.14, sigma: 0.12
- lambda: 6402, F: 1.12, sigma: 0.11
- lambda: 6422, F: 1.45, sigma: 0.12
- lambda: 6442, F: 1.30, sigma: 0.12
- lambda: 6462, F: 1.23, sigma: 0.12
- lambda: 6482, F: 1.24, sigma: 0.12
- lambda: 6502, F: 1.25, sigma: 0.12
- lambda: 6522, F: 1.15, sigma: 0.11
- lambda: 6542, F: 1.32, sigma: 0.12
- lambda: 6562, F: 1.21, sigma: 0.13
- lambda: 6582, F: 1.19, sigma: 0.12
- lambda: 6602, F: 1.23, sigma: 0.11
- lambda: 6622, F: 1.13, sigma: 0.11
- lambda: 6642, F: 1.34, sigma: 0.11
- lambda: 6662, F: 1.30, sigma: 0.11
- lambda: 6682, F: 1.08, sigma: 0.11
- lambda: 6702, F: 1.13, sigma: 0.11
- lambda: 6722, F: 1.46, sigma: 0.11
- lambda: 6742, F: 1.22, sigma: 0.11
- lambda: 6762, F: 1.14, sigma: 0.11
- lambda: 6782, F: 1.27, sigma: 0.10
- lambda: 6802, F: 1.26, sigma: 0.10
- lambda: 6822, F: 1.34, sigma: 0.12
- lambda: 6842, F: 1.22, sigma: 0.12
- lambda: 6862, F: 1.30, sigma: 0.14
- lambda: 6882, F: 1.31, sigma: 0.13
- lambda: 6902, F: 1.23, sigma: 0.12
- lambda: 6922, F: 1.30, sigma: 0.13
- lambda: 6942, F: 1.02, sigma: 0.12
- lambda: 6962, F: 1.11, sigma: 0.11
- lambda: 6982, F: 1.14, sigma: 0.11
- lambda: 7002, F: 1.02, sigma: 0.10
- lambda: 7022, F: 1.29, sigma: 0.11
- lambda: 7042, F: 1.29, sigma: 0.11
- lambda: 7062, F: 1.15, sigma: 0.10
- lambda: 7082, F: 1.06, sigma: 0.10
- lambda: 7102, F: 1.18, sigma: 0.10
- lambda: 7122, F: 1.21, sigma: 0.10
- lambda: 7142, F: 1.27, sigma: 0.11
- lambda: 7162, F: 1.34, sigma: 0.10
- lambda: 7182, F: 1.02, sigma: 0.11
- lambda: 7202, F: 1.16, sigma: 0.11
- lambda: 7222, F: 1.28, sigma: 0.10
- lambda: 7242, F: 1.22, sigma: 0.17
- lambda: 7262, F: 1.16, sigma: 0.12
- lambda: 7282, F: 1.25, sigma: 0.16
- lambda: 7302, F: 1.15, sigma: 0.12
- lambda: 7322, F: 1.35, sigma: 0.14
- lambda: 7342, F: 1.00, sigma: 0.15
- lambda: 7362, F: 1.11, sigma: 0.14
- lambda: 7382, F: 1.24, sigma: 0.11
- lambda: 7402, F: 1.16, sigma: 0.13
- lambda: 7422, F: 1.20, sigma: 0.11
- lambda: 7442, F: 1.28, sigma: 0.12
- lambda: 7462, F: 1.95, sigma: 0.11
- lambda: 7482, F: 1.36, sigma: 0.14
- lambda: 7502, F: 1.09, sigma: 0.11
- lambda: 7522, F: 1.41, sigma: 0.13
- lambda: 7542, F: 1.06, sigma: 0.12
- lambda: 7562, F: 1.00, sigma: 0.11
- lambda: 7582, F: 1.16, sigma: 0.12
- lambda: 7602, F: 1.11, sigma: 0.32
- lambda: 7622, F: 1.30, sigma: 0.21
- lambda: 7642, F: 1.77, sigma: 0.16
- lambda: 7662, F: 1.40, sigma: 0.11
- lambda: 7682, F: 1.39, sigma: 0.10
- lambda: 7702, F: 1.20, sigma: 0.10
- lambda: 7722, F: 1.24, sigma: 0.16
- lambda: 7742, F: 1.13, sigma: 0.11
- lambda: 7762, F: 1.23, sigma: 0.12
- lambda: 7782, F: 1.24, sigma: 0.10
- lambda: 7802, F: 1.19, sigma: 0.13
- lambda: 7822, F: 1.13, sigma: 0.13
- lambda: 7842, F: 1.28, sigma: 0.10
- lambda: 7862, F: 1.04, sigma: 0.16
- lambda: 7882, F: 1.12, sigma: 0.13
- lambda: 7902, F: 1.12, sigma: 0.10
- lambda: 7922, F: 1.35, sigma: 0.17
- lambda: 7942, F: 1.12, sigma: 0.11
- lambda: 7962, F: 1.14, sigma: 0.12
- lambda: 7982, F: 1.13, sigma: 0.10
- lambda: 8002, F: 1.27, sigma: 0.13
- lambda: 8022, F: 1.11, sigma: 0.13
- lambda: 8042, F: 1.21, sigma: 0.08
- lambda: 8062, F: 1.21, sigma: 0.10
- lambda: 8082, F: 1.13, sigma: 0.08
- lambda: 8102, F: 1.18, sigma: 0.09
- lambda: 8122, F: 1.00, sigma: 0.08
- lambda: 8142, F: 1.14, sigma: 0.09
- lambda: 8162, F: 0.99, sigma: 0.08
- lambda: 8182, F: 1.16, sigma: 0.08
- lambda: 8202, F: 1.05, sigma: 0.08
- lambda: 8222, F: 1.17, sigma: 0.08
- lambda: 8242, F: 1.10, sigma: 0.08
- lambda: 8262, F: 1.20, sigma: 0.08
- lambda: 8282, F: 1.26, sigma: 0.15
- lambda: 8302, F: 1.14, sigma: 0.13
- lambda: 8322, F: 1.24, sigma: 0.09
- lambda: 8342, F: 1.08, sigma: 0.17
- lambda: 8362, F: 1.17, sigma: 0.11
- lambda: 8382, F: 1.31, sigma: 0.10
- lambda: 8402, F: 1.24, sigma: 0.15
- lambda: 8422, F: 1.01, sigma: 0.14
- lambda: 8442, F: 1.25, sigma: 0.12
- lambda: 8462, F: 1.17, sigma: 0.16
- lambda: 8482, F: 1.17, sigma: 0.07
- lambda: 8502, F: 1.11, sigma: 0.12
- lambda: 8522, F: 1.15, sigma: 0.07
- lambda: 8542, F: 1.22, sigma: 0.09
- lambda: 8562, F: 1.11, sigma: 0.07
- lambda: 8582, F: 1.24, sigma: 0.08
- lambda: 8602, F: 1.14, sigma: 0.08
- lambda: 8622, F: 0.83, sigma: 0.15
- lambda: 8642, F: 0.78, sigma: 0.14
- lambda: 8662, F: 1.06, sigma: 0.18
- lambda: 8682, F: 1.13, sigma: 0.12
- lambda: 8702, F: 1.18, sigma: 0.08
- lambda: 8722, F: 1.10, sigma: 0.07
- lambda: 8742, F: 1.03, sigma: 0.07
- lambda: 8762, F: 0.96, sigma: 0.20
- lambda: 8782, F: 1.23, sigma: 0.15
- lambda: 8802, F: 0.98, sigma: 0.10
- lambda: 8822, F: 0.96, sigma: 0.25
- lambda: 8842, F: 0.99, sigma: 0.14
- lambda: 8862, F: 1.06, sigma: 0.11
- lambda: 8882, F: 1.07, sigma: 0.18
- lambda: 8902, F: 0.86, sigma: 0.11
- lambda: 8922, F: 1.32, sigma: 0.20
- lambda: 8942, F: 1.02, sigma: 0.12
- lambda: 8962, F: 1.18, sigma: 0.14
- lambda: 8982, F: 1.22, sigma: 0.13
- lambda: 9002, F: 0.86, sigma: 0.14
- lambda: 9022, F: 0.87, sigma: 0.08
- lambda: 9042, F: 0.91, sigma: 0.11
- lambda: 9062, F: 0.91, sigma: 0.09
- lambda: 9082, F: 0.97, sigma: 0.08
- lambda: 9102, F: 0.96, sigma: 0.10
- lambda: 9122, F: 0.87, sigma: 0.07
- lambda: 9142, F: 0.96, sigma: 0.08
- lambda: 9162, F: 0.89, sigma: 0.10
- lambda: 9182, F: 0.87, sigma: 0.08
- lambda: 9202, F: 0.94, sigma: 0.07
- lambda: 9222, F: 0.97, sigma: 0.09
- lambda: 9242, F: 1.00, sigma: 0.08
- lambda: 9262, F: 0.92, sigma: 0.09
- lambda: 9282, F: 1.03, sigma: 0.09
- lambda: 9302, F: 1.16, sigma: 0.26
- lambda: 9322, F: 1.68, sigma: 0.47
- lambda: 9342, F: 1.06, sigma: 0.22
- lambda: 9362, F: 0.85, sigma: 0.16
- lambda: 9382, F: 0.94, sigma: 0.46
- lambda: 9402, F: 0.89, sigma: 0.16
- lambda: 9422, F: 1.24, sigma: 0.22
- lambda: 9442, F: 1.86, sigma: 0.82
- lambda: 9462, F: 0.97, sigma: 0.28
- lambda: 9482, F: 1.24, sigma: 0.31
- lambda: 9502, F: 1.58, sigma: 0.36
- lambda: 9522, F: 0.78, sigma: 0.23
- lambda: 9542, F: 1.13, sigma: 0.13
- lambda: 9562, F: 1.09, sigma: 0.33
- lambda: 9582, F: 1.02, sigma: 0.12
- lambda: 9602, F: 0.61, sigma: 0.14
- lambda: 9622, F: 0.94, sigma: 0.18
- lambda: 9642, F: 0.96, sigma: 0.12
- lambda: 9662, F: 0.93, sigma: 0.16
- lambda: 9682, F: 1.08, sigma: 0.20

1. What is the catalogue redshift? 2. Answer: 0.14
